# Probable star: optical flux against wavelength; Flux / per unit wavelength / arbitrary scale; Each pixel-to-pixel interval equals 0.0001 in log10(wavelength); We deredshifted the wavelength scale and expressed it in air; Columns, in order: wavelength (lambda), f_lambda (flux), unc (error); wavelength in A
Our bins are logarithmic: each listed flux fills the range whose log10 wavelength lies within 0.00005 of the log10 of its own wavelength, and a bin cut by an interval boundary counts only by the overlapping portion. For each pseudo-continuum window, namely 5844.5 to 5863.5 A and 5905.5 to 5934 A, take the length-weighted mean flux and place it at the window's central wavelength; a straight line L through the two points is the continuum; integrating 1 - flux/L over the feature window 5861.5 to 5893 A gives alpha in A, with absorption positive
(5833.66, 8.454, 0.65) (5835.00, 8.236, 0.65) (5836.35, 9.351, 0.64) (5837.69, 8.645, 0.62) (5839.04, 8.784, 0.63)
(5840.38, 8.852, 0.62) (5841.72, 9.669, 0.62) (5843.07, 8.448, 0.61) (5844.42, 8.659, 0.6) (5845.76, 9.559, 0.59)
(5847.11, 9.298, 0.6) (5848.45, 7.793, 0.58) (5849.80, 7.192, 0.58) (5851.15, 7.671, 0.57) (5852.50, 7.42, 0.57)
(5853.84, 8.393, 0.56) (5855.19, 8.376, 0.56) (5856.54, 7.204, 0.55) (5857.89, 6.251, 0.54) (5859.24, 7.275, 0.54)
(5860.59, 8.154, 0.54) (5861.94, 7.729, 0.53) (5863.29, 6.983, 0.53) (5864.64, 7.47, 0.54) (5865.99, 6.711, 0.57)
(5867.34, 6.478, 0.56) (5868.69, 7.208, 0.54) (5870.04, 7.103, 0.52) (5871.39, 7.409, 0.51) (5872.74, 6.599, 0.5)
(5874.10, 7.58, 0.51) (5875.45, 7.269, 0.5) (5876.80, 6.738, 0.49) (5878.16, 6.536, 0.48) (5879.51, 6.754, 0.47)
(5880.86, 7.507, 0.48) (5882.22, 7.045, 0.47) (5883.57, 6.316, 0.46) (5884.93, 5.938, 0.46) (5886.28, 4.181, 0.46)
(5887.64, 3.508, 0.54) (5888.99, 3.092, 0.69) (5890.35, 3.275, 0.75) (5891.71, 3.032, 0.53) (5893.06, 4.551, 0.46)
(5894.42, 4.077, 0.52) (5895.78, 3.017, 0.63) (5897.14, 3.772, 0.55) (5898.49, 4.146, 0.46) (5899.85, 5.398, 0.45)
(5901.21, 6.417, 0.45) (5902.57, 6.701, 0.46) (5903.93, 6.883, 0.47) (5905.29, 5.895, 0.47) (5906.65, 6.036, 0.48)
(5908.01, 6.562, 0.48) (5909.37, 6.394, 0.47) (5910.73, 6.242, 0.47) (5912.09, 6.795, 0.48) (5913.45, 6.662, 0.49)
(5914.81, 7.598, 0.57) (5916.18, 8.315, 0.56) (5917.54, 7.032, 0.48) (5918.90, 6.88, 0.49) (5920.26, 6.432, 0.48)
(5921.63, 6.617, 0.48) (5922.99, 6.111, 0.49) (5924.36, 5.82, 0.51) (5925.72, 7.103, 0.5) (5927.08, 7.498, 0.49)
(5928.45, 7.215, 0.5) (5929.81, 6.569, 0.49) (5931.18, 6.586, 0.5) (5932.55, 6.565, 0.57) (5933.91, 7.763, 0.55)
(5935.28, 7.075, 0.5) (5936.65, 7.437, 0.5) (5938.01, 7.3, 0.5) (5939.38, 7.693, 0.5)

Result 5.7 A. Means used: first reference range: 7.85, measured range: 6.15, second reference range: 6.77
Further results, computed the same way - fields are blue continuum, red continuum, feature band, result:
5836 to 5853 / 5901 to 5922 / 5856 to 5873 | 1.86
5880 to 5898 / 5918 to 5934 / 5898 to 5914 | -1.79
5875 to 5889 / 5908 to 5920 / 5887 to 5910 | 5.88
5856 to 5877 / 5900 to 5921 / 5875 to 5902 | 7.07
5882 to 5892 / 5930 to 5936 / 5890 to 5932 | -1.40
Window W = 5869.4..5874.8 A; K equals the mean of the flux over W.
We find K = 7.17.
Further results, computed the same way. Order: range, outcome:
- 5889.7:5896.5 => 3.59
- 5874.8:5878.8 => 6.84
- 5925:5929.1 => 7.26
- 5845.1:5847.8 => 9.42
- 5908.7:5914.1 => 6.53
